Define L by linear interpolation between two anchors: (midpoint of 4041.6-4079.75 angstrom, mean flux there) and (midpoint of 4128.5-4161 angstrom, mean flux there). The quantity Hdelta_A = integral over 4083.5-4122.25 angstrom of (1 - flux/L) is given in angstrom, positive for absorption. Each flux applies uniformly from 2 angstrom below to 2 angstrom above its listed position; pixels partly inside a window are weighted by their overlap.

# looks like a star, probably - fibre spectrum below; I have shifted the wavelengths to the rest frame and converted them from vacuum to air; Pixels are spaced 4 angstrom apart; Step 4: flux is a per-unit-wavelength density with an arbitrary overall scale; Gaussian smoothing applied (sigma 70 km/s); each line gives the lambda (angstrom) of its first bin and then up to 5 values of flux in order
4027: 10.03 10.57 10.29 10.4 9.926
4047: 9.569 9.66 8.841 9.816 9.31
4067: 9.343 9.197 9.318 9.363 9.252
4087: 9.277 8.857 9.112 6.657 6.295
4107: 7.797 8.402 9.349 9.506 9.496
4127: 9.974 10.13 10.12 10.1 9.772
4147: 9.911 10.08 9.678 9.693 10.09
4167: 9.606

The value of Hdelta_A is 5.0 angstrom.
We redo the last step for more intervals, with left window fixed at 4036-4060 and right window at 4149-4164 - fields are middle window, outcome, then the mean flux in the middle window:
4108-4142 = 0.8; 9.58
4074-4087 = 0.6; 9.31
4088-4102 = 2.3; 8.15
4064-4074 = 0.5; 9.28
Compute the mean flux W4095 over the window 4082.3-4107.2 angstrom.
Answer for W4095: 8.15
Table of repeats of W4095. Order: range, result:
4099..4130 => 8.6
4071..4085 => 9.29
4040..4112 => 8.92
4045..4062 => 9.46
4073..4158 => 9.17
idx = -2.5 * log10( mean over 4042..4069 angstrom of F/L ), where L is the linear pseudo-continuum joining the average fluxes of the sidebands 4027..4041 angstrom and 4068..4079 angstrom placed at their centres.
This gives 0.034 mag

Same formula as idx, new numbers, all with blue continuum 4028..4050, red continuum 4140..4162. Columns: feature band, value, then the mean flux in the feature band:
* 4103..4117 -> 0.21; 8.2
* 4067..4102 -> 0.14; 8.83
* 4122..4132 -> 0.00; 9.88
